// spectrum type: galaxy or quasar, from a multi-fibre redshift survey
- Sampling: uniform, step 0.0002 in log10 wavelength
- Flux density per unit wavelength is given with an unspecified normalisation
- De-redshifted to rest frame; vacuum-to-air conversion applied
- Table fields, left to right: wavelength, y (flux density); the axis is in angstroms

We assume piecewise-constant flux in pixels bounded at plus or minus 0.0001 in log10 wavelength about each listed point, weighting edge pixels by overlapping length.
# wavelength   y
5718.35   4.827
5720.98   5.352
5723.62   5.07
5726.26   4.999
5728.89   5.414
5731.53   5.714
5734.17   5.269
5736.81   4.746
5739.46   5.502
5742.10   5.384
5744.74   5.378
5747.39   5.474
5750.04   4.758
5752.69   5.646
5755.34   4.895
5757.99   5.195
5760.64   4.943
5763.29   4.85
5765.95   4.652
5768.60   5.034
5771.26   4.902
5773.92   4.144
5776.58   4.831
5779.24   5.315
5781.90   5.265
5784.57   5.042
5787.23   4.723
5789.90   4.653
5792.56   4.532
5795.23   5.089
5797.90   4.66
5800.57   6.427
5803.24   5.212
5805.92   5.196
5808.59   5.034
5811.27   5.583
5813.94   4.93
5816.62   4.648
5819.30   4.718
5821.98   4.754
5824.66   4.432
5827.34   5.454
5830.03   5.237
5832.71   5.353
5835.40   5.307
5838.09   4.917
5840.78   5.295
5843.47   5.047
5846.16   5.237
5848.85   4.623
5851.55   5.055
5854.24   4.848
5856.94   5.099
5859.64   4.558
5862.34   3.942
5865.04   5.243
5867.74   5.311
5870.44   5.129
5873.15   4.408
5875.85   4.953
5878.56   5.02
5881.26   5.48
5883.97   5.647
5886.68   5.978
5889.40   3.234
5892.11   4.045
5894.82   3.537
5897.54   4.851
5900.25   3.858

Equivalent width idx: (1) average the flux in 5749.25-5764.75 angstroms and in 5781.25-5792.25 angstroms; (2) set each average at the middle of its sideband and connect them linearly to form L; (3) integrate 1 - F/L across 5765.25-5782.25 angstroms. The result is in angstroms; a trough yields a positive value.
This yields 0.3 angstroms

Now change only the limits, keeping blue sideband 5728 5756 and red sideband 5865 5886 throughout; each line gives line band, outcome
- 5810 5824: 0.9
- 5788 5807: 0.5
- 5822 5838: 0.3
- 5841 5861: 1.0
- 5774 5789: 0.9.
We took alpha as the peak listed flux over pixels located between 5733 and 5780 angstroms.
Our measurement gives 5.646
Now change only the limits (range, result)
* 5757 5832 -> 6.427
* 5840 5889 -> 5.978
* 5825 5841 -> 5.454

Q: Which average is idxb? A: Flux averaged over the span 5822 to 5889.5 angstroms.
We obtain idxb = 5.02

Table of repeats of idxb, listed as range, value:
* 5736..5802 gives 5.04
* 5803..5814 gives 5.22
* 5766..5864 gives 4.97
